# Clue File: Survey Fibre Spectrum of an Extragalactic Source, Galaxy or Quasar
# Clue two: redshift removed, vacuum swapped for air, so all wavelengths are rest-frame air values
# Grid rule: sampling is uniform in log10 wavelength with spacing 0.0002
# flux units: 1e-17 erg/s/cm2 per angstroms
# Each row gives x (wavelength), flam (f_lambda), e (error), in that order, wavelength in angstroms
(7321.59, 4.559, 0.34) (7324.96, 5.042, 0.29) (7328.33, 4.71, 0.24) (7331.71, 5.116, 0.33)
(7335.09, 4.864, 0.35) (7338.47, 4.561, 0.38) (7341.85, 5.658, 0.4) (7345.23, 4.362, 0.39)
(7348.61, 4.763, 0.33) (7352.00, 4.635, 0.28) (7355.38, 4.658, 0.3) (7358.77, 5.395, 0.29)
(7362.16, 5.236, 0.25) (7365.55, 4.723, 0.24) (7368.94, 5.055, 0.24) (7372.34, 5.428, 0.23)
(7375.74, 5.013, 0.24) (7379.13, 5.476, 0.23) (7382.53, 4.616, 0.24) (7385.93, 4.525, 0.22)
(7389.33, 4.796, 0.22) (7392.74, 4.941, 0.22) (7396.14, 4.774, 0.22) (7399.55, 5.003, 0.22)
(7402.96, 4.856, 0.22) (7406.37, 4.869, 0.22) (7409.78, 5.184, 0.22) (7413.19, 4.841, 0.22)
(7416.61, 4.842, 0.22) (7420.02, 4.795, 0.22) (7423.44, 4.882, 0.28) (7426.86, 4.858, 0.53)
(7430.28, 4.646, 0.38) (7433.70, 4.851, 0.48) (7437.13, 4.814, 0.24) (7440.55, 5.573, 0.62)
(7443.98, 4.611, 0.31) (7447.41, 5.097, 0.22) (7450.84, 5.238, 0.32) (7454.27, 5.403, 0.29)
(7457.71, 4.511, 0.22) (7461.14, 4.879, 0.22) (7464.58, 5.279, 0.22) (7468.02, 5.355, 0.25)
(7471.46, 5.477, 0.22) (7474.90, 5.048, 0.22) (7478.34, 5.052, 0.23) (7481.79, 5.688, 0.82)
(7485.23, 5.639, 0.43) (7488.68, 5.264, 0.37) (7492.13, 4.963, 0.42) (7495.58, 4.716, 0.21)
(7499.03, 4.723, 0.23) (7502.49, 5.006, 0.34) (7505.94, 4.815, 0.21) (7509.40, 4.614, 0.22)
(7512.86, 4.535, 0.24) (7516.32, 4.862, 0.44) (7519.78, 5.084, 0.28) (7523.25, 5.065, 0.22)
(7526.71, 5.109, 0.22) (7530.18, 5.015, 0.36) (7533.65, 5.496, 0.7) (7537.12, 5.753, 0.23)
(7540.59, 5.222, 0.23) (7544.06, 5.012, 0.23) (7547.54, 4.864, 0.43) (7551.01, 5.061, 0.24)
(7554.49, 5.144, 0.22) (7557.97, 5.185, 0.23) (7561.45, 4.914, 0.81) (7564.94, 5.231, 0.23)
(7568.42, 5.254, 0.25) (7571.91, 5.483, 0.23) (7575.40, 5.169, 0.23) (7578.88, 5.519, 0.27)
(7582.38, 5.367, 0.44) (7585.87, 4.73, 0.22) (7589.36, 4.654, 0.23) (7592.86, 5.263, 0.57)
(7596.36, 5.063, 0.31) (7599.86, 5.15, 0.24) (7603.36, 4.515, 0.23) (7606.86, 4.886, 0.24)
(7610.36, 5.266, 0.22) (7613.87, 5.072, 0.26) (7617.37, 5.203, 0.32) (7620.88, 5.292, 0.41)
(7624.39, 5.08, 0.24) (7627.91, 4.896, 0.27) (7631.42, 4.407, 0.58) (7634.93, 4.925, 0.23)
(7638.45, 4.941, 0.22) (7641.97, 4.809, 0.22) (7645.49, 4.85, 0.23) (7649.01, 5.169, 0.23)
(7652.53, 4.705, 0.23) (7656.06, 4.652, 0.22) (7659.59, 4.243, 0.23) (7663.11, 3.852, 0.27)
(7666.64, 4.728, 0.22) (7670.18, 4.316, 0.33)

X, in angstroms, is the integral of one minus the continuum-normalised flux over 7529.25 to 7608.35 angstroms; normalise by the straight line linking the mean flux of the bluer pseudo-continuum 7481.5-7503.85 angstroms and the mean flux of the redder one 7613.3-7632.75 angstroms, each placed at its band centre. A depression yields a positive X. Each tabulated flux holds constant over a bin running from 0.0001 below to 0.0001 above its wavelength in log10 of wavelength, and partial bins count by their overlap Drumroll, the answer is -1.3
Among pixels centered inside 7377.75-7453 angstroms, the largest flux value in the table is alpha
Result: 5.573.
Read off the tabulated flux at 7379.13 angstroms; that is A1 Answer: 5.476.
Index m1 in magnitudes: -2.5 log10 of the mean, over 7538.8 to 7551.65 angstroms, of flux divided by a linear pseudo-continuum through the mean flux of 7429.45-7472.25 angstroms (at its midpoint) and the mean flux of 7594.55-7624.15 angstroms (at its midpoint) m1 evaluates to 0.00 mag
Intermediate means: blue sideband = 5.06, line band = 5.04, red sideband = 5.06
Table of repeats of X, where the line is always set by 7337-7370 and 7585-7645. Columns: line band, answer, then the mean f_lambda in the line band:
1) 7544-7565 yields -0.46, 5.05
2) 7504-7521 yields 0.54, 4.78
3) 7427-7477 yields -1.29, 5.05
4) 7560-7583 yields -1.55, 5.28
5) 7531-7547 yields -1.21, 5.31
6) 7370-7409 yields -0.26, 4.94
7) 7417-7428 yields 0.16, 4.85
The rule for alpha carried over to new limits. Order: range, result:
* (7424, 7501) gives 5.688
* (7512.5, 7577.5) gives 5.753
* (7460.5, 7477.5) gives 5.477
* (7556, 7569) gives 5.254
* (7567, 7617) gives 5.519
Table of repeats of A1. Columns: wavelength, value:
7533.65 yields 5.496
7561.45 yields 4.914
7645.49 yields 4.85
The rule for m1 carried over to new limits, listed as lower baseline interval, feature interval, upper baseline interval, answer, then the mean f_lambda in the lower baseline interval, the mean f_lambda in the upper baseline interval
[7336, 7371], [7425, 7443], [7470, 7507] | 0.02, 4.91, 5.13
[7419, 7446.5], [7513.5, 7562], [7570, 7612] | -0.02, 4.89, 5.09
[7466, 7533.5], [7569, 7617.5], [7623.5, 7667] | -0.06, 5.07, 4.7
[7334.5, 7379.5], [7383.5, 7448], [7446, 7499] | 0.04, 4.98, 5.16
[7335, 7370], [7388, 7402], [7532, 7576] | 0.02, 4.9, 5.21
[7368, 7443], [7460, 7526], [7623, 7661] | -0.04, 4.93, 4.79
